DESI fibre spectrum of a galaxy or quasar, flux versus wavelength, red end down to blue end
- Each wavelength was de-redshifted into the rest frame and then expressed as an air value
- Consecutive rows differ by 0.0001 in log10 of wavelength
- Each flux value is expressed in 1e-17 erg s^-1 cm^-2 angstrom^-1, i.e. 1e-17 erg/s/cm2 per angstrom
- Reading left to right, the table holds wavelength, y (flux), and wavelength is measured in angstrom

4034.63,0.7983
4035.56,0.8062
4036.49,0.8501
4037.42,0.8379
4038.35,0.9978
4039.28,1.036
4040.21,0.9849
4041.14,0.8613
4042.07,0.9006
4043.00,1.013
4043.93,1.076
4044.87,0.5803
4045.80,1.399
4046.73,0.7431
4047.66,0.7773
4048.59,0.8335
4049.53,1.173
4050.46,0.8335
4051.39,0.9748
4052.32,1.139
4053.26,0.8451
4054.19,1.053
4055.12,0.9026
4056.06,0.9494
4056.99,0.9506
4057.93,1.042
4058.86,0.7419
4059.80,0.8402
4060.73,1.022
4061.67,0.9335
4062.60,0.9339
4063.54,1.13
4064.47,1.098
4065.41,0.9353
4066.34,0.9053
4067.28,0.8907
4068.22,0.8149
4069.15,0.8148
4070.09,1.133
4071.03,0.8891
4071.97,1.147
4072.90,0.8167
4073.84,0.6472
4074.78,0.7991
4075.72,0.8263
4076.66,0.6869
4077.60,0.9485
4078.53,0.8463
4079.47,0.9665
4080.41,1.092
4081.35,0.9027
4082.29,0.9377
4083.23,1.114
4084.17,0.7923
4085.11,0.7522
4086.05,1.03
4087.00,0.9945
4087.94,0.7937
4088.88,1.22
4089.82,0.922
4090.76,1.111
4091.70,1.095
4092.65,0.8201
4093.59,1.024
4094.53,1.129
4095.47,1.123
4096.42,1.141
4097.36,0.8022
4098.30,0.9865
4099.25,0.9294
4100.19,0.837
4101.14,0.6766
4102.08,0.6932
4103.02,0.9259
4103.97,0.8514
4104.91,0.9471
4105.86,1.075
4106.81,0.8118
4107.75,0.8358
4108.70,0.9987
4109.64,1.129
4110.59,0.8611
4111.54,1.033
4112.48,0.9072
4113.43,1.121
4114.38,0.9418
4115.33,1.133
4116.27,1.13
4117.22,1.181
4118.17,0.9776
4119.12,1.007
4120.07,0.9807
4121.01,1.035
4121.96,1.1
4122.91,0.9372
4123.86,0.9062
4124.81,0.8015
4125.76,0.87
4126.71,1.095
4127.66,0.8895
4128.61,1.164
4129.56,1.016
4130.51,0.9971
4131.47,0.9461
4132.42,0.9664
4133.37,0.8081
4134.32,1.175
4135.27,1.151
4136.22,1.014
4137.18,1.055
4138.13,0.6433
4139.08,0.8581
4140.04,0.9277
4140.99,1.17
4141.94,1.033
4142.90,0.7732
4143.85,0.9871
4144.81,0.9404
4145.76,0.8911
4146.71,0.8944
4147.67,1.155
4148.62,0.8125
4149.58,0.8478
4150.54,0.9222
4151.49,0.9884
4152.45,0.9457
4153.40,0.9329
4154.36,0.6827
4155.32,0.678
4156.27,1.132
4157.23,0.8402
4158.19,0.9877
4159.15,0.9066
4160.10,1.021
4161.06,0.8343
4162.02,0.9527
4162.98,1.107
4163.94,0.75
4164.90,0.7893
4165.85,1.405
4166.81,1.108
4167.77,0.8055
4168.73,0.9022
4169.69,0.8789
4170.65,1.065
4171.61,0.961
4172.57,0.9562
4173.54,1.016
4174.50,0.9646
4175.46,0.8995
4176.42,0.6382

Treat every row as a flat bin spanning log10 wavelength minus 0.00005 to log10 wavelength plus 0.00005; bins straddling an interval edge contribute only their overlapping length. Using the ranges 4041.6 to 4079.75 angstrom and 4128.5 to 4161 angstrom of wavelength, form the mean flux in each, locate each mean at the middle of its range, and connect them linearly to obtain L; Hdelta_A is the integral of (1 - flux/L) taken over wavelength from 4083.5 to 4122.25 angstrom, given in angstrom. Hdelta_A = -1.5 angstrom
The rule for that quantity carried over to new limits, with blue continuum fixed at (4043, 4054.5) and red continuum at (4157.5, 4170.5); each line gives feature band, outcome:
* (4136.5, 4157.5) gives 0.9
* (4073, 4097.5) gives 0.3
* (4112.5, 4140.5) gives -1.0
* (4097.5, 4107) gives 0.8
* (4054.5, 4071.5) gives 0.2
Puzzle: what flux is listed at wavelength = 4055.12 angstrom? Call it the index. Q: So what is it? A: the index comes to 0.9026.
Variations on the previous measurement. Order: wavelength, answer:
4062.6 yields 0.9339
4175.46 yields 0.8995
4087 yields 0.9945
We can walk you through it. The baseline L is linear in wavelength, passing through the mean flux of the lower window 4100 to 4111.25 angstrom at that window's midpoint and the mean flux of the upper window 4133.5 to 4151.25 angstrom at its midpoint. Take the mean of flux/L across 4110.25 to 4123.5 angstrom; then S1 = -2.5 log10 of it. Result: -0.13 mag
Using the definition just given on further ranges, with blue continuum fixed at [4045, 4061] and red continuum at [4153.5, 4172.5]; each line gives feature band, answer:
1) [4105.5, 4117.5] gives -0.075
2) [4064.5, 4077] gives 0.078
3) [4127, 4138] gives -0.074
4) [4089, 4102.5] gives -0.017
